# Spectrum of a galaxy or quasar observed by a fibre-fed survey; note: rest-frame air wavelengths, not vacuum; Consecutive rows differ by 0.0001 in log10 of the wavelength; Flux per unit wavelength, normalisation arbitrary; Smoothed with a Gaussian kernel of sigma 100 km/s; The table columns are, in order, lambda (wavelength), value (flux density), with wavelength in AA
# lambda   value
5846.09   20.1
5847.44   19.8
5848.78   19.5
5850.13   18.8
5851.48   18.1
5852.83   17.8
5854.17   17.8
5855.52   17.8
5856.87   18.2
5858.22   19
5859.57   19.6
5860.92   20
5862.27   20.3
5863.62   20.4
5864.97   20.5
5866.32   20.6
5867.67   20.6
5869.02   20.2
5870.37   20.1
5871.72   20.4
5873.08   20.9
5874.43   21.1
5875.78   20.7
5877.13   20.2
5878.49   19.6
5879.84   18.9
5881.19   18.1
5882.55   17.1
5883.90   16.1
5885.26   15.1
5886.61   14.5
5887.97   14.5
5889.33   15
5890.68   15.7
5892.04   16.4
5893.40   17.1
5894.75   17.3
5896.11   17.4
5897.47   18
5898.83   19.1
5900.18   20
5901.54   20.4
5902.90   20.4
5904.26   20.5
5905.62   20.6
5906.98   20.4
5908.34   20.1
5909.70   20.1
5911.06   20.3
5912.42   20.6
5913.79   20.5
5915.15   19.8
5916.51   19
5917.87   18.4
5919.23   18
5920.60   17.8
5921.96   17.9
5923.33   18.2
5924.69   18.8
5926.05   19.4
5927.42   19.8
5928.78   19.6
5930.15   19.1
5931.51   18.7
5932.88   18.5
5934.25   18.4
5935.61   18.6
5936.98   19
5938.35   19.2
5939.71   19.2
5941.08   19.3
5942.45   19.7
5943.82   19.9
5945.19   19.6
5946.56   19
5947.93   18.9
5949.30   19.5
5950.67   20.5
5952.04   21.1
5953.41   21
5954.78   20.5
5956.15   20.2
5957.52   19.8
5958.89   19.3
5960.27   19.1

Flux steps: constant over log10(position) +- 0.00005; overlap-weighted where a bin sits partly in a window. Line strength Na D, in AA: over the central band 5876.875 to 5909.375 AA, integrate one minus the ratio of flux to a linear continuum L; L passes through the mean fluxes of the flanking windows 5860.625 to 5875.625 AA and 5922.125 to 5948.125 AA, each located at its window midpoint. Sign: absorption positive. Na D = 3.1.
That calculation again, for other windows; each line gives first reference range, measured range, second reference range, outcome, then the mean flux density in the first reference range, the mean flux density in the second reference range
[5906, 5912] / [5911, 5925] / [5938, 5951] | 0.8 AA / 20.3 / 19.5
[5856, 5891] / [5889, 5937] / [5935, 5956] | 1.0 AA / 18.8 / 19.7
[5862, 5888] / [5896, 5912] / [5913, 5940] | -0.8 AA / 19.1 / 18.9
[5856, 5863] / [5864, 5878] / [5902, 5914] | -0.6 AA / 19.4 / 20.4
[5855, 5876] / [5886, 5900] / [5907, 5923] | 2.1 AA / 20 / 19.3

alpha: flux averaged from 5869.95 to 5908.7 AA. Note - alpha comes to 18.4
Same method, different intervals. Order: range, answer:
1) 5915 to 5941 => 18.8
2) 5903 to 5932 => 19.4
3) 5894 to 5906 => 19.3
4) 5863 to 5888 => 19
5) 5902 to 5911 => 20.3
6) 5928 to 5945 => 19.1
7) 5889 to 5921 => 18.9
